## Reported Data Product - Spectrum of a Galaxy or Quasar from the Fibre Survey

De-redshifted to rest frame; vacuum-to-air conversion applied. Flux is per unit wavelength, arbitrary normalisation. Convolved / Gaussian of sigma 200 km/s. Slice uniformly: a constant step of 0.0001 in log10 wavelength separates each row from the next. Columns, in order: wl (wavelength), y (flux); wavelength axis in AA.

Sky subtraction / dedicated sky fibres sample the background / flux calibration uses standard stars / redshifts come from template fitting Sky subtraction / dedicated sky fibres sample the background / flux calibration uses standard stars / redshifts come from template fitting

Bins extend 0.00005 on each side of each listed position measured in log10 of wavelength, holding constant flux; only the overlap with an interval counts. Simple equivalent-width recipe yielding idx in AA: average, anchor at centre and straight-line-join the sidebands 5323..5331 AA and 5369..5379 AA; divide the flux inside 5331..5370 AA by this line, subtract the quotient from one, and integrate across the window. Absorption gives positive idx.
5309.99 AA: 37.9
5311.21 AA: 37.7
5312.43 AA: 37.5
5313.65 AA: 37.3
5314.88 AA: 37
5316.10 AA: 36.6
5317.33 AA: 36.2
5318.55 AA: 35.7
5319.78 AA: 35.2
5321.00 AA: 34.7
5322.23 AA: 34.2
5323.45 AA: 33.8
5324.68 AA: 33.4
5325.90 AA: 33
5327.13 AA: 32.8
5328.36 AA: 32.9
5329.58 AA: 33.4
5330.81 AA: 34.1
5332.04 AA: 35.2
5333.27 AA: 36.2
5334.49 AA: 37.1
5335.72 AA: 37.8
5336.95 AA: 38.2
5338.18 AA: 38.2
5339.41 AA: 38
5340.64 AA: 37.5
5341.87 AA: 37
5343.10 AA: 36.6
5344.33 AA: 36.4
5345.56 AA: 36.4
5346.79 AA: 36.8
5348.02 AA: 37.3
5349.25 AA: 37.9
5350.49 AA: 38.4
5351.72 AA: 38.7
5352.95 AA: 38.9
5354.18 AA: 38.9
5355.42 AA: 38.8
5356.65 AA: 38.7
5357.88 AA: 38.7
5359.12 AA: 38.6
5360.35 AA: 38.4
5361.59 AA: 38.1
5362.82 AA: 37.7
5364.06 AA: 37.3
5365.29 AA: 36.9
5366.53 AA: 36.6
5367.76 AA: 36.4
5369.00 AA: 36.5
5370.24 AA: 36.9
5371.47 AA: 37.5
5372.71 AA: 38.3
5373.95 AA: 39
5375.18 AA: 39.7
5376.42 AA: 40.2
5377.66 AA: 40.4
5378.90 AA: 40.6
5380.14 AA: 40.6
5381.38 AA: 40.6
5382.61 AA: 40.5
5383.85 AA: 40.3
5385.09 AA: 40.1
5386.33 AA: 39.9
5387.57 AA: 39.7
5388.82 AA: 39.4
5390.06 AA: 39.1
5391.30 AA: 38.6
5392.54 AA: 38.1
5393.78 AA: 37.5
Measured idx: -1.6 AA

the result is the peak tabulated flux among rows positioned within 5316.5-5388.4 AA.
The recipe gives 40.6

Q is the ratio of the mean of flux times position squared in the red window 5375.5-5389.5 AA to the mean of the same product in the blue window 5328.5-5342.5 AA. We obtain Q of 1.1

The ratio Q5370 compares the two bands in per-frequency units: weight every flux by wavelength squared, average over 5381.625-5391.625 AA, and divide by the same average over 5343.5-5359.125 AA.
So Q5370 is 1.06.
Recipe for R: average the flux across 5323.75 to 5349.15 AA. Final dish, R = 35.9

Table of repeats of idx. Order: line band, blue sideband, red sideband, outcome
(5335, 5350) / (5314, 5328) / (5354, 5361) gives -0.13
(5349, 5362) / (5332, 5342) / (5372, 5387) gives -0.02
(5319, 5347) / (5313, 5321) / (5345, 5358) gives 1.15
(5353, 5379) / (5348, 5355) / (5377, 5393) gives 0.52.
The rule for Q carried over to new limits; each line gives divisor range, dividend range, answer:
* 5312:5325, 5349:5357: 1.10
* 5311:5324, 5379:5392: 1.14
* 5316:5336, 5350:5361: 1.13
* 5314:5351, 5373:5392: 1.13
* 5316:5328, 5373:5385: 1.19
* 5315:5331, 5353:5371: 1.11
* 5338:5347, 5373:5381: 1.09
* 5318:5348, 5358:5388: 1.10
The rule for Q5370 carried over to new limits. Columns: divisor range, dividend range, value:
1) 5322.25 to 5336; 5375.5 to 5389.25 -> 1.19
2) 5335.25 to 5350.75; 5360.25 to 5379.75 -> 1.03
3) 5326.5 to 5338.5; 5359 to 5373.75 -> 1.07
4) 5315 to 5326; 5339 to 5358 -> 1.09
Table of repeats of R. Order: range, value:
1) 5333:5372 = 37.6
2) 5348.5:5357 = 38.6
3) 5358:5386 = 38.7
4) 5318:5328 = 34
